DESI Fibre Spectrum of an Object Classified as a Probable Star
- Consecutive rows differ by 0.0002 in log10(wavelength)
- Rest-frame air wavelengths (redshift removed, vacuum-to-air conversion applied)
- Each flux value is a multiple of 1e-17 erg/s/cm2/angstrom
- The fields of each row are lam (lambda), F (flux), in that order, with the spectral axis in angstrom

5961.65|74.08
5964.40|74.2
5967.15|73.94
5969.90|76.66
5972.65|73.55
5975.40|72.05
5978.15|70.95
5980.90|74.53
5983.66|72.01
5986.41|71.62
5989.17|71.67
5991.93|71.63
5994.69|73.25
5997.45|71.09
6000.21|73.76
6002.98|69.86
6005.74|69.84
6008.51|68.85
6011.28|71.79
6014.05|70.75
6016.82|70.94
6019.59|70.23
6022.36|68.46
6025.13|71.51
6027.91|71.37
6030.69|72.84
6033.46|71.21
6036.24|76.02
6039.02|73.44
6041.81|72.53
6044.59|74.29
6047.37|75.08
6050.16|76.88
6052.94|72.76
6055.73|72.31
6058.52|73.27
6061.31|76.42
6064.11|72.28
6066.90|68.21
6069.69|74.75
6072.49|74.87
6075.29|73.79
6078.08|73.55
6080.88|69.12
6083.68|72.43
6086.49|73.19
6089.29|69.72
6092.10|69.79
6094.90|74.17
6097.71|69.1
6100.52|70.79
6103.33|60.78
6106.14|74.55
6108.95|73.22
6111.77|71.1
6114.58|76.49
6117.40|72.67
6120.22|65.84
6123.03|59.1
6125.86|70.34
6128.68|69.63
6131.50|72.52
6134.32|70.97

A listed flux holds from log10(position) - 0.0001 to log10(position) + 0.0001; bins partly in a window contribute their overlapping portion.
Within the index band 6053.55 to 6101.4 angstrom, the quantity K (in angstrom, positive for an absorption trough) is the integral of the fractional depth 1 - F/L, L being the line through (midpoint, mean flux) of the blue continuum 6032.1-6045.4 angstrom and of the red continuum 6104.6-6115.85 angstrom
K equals 0.9 angstrom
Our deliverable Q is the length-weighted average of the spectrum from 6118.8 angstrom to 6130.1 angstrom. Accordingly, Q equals 66.3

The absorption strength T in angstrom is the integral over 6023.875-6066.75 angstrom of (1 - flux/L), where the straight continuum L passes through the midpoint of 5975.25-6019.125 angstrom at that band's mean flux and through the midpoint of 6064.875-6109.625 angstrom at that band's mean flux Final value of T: -1.1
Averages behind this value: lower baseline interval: 71.5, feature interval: 73.3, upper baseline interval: 71.4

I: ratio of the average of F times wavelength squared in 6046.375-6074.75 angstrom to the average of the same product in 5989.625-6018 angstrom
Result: 1.05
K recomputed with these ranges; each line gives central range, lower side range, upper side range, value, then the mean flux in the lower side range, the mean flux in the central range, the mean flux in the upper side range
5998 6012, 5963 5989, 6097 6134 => 0.3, 73.2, 70.8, 69.8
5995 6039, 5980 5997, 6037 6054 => 1.2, 72.3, 71.4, 74.3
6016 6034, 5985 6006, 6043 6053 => 0.7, 71.7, 71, 75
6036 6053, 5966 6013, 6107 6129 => -0.8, 72.2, 74.5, 69.9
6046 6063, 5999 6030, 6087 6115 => -0.9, 70.7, 74.4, 70.9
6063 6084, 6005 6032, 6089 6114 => -0.5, 70.7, 72.4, 70.6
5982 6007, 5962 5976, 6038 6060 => 0.8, 74.2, 71.7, 73.8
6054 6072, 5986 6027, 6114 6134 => -0.7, 71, 72.9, 69.3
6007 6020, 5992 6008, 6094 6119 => 0.2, 71.4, 70.5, 71.3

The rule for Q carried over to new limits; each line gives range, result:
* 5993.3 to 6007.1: 71.6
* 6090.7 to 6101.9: 71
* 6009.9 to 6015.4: 71.3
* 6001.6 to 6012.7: 70.1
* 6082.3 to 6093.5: 71.2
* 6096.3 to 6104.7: 66.9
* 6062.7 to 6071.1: 71.7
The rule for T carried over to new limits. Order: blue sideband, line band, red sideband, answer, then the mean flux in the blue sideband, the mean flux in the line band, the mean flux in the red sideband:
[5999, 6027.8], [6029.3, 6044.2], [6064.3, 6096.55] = -0.4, 70.6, 73.3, 72.1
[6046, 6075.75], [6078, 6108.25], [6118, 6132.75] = 0.0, 73.7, 70.6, 67.7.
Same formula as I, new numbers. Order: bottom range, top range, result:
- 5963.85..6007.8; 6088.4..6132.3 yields 1.01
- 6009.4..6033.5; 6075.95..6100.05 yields 1.03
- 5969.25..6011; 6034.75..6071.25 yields 1.05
